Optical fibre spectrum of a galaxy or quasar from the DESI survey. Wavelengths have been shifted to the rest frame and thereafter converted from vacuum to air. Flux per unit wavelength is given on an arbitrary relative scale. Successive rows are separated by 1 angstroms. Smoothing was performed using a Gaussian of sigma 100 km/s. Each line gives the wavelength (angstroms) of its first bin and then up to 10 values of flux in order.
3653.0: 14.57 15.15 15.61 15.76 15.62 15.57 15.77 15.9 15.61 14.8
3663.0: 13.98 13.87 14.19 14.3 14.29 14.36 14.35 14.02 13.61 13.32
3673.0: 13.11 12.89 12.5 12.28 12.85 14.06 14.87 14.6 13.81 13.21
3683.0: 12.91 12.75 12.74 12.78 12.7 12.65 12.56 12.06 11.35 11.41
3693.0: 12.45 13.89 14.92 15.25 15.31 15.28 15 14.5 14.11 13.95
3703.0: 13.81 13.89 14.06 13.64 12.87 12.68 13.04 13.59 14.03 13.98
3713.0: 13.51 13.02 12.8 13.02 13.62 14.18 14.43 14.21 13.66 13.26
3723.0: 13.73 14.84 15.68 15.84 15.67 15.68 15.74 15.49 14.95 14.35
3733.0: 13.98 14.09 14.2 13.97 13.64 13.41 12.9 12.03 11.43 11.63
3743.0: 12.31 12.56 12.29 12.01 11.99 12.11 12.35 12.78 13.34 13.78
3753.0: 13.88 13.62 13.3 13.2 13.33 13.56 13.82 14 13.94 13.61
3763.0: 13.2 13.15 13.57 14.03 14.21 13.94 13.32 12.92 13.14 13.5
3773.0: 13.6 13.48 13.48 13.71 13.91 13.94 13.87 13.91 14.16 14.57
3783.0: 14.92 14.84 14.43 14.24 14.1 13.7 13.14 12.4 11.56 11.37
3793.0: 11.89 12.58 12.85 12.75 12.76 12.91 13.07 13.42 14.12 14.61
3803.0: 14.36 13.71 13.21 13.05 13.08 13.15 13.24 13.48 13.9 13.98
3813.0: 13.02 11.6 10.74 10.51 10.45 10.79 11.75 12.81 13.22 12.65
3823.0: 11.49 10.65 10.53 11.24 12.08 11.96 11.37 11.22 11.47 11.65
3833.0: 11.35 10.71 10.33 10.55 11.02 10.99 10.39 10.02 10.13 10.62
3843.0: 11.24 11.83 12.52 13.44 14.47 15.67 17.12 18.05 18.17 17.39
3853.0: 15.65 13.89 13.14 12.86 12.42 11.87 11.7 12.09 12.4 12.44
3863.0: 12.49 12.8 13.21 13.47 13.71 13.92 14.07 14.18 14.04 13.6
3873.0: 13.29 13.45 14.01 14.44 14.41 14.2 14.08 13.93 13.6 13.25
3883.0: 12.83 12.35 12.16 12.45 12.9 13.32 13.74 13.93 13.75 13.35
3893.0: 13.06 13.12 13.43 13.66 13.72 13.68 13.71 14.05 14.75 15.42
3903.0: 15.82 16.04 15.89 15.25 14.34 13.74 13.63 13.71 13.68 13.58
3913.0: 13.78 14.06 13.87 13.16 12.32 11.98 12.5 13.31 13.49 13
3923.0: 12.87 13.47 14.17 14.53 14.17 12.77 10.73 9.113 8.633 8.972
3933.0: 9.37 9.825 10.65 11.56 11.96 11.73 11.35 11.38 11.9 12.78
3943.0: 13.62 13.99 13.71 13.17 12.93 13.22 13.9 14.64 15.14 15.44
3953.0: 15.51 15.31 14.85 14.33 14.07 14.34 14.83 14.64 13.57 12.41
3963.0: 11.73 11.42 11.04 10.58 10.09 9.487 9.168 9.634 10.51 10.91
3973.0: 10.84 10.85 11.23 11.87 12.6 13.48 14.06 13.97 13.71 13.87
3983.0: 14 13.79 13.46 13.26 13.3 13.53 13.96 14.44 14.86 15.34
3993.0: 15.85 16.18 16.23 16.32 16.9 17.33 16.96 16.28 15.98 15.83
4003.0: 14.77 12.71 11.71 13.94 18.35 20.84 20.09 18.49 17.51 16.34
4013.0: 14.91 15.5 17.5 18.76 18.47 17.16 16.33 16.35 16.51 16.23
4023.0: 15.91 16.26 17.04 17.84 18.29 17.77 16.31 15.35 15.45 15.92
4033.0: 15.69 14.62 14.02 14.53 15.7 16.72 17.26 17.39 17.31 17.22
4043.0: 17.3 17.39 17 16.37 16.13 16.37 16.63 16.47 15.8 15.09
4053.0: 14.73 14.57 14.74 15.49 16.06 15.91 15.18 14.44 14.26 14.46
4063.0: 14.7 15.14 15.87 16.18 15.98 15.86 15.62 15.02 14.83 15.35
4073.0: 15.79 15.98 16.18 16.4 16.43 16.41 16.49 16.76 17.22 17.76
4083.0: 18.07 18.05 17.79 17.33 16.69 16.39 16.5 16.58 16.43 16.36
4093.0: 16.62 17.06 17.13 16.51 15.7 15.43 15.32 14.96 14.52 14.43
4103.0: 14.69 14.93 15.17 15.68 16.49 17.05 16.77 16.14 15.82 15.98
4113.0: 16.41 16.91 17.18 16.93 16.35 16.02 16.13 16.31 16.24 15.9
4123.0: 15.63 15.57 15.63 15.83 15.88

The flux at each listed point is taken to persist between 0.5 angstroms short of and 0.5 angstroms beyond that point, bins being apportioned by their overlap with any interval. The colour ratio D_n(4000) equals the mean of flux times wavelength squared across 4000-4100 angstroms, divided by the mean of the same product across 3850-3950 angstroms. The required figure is 1.32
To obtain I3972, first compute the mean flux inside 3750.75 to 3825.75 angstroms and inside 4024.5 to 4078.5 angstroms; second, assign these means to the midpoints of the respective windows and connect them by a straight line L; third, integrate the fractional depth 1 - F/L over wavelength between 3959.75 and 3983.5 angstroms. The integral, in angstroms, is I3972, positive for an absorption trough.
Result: 5.1 angstroms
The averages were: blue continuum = 13.2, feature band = 11.9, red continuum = 15.9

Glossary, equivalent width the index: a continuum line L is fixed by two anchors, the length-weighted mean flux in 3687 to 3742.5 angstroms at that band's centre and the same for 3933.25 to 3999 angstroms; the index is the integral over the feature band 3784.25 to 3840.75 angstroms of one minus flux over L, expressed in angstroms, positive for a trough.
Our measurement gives 5.3 angstroms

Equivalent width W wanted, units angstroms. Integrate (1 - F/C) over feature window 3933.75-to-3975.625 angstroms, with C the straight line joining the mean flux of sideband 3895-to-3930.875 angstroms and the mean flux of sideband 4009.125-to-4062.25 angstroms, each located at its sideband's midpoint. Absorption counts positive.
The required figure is 5.8 angstroms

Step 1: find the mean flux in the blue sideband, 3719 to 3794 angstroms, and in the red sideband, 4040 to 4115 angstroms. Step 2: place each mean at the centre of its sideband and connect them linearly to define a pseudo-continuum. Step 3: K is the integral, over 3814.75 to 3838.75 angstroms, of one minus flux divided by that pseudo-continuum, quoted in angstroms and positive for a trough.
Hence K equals 4.8 angstroms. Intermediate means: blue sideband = 13.6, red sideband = 16.1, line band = 11.3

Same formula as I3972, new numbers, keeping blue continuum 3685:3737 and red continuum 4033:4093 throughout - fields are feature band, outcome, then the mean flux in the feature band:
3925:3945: 4.8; 11.6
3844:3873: 1.8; 13.9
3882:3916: 2.8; 13.8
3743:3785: 2.2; 13.5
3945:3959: 0.9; 14.4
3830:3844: 3.6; 10.9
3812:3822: 1.9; 11.8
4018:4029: -0.7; 16.8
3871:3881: 0.7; 13.9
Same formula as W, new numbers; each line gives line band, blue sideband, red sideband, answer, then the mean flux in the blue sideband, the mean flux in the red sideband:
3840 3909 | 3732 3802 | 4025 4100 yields 3.1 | 13.3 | 16.2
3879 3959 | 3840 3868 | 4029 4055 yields 5.9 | 13.5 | 16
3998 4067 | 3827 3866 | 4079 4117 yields -3.6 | 12.7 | 16.4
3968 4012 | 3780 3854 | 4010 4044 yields 4.4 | 12.8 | 16.6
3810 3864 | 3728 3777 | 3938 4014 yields 4.9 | 13.4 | 13.9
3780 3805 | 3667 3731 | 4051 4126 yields 1.5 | 13.8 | 16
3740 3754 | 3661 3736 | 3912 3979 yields 1.1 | 13.8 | 12.5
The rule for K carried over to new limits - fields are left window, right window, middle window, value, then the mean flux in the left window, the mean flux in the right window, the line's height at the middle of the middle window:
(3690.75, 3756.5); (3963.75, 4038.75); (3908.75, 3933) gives 3.1 angstroms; 13.7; 14.9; 14.5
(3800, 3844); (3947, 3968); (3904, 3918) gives -1.1 angstroms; 11.9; 13.4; 12.9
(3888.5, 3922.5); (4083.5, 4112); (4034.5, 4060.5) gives -0.7 angstroms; 13.8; 16.2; 15.6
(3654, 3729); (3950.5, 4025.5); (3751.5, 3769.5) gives 0.6 angstroms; 13.9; 14.5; 14.1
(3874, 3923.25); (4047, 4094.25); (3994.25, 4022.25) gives -2.6 angstroms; 13.7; 16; 15.2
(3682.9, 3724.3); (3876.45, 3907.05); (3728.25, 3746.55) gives 0.2 angstroms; 13.5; 13.9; 13.6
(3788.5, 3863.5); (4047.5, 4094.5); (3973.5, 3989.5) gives 1.7 angstroms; 12.6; 16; 14.8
